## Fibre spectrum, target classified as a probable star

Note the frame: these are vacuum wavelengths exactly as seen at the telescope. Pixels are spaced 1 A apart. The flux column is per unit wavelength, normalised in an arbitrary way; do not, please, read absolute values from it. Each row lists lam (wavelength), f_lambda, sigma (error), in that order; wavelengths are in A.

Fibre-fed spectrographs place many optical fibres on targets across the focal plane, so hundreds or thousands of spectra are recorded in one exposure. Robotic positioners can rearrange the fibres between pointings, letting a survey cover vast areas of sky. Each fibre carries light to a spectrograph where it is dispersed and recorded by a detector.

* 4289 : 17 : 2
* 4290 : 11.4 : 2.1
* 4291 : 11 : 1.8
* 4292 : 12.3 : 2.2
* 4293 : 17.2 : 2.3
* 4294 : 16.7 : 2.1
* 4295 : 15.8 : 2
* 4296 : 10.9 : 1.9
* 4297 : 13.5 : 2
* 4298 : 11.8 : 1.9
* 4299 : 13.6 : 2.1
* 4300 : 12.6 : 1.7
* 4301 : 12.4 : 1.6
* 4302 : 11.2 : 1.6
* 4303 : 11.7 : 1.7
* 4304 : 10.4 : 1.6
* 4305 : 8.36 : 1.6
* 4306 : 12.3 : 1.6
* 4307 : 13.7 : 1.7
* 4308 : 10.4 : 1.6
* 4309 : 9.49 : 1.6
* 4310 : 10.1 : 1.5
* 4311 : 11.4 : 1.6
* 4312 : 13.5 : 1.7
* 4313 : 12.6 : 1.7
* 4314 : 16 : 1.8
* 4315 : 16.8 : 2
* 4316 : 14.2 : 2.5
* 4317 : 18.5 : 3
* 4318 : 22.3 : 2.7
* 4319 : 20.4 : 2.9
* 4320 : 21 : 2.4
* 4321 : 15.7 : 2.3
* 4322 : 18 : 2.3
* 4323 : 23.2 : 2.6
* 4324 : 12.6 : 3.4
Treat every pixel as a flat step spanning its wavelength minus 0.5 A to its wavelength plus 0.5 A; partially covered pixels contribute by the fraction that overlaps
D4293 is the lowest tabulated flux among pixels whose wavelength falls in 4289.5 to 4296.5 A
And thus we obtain 10.9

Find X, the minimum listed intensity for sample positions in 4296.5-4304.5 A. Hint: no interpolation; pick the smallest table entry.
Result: 10.4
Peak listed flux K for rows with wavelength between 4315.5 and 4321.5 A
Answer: 22.3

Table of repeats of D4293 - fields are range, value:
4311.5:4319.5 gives 12.6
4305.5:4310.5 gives 9.49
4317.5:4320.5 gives 20.4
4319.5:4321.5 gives 15.7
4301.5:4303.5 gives 11.2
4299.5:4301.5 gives 12.4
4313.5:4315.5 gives 16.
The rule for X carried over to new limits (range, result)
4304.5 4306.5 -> 8.36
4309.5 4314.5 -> 10.1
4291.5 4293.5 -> 12.3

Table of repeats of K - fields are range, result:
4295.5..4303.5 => 13.6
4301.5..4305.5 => 11.7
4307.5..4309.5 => 10.4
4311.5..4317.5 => 18.5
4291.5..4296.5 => 17.2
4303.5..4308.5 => 13.7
